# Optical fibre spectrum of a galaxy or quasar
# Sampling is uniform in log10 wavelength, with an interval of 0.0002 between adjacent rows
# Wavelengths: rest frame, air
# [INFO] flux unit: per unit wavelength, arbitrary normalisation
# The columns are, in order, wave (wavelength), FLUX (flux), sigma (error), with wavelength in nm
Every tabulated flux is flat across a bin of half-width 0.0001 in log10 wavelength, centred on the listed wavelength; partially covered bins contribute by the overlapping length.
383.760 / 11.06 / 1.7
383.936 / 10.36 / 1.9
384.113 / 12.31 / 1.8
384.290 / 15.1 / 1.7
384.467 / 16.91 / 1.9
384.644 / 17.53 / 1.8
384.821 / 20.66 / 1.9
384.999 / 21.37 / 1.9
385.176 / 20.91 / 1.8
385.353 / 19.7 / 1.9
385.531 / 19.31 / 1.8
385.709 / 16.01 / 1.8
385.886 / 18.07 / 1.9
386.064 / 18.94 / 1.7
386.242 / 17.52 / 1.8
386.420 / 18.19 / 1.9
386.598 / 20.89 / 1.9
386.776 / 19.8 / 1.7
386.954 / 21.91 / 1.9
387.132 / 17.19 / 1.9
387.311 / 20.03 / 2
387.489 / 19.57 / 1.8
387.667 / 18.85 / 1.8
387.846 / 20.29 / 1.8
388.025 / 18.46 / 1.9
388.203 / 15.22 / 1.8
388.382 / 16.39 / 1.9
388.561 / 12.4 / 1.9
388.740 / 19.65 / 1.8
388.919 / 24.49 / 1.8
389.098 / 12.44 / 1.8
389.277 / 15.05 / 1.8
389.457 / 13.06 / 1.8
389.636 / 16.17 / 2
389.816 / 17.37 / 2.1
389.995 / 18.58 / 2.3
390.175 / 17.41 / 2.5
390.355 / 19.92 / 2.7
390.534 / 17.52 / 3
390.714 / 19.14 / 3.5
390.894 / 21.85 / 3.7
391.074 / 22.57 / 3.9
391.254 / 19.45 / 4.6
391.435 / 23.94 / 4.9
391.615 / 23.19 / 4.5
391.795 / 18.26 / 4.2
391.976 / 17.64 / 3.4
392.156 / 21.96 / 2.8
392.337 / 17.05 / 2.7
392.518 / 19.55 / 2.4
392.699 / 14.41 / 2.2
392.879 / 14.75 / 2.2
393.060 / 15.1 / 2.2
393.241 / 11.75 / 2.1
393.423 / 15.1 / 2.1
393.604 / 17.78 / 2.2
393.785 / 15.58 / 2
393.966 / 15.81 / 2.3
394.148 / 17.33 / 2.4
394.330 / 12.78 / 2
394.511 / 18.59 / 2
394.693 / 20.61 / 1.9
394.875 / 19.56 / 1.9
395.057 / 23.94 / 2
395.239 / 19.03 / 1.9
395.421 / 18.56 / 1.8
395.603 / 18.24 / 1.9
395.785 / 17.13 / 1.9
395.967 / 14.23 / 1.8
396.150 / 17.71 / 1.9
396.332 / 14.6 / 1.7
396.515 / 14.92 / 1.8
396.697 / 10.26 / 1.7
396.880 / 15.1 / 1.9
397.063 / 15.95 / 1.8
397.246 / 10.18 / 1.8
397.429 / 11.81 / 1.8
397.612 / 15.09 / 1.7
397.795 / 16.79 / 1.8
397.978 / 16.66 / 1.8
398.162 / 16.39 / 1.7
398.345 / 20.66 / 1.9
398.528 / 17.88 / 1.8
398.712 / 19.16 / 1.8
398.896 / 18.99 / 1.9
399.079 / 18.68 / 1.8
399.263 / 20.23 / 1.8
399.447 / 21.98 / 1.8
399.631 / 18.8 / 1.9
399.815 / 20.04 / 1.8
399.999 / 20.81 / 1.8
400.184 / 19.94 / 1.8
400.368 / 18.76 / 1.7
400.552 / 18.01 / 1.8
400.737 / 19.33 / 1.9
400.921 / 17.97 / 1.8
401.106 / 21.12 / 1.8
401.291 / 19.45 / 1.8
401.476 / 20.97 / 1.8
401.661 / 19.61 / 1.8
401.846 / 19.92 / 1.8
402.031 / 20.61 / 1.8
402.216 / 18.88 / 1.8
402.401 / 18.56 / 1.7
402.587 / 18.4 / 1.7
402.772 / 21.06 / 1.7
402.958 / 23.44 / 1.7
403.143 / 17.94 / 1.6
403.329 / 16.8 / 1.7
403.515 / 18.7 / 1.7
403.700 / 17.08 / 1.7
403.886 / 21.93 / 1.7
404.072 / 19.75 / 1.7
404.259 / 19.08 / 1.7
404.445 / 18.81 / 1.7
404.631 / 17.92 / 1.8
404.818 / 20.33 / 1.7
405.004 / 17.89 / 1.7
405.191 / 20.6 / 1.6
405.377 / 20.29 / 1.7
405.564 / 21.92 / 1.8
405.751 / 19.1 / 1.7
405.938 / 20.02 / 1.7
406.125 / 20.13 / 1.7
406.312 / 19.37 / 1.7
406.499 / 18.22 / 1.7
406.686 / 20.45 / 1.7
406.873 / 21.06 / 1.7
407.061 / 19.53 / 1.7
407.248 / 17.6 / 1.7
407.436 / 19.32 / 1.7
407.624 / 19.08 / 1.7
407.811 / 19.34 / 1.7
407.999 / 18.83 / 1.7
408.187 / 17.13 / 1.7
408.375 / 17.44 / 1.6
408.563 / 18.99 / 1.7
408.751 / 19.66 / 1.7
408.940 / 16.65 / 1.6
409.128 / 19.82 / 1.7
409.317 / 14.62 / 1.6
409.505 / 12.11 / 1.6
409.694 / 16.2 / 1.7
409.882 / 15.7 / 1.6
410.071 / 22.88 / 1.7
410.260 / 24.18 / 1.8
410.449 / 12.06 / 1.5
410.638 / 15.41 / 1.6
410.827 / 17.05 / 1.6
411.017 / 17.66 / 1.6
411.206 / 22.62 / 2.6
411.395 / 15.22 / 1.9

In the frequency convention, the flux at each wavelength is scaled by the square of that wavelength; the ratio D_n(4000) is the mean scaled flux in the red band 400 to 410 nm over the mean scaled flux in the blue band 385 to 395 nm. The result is 1.1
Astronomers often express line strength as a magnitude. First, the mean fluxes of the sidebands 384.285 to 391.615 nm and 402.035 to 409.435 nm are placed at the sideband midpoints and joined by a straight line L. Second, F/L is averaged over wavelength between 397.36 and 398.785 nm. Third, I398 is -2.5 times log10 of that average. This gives 0.12 mag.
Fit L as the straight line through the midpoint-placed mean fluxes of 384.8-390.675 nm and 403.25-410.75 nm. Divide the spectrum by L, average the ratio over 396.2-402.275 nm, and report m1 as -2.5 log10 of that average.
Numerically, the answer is 0.04 mag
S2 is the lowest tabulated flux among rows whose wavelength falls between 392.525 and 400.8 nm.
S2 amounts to 10.18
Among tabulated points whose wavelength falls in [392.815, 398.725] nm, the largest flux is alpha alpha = 23.94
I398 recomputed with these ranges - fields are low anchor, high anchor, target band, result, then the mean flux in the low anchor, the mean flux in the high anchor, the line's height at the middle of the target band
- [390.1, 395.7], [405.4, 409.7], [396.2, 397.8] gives 0.31 mag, 18.3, 18.6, 18.4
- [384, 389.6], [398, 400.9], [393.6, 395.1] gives 0.05 mag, 18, 19.2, 18.7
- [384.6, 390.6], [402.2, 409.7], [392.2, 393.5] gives 0.18 mag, 18.3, 18.9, 18.4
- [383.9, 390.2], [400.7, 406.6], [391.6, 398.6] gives 0.12 mag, 17.8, 19.5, 18.6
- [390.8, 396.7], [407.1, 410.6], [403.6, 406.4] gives -0.10 mag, 17.8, 17.9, 17.8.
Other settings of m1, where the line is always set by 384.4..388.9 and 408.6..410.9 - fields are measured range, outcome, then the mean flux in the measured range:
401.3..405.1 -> -0.10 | 19.4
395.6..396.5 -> 0.13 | 16.1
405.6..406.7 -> -0.13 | 19.6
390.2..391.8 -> -0.12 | 20.7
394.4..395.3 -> -0.11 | 20.2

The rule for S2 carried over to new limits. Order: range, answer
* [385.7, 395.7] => 11.75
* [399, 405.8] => 16.8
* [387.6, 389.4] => 12.4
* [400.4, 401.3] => 17.97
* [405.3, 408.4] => 17.13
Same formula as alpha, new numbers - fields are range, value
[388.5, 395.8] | 24.49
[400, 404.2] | 23.44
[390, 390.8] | 19.92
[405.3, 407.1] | 21.92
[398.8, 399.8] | 21.98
